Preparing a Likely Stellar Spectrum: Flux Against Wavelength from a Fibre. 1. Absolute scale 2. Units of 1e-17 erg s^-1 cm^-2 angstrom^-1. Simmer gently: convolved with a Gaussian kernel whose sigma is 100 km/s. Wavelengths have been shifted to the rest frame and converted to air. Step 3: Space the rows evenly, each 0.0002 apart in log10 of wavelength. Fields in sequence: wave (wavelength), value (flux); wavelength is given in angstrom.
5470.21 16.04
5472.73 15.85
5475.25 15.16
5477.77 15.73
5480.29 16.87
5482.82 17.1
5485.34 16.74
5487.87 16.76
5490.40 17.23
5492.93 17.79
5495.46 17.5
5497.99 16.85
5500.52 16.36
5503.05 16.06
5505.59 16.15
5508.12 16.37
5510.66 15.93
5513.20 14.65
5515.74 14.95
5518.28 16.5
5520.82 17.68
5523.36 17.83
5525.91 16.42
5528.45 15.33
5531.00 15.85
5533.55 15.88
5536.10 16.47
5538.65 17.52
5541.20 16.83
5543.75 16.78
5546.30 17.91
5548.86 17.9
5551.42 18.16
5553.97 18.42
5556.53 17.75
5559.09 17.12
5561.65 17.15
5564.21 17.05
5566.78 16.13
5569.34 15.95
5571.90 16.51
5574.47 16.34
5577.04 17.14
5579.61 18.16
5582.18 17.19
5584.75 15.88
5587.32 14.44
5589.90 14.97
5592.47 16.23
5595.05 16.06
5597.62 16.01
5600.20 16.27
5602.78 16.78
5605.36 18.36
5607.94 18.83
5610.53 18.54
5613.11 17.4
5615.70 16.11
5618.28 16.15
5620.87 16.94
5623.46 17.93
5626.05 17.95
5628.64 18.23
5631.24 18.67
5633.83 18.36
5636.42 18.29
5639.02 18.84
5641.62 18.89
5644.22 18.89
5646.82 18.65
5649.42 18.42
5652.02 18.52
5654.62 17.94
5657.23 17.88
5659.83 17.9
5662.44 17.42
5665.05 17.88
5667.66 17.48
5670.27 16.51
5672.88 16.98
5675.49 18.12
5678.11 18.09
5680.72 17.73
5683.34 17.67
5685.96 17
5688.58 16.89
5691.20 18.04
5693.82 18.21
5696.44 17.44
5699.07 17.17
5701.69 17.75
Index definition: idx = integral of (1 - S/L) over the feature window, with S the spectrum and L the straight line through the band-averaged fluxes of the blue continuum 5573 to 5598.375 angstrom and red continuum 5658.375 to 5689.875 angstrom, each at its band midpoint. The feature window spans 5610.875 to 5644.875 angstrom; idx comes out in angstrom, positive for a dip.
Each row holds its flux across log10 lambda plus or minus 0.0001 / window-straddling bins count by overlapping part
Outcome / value -2.1 angstrom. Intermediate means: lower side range 16.2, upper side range 17.5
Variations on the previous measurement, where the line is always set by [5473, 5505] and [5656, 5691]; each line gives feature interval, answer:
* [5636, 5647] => -0.88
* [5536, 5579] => -0.48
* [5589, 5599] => 0.75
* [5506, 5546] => 1.08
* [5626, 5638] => -0.71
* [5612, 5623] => 0.33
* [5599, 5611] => -0.36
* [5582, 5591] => 0.88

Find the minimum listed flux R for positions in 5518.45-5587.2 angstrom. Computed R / 15.33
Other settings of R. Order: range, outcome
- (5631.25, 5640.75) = 18.29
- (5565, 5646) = 14.44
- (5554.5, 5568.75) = 16.13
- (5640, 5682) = 16.51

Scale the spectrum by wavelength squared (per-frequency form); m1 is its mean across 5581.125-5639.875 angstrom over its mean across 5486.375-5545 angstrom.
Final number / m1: 1.07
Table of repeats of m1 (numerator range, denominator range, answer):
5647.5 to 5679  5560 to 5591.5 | 1.12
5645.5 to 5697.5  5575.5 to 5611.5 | 1.09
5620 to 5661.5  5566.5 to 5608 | 1.13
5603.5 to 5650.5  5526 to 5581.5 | 1.09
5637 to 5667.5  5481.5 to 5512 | 1.15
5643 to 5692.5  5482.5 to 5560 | 1.12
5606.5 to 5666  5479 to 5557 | 1.12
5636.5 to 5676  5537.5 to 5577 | 1.09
